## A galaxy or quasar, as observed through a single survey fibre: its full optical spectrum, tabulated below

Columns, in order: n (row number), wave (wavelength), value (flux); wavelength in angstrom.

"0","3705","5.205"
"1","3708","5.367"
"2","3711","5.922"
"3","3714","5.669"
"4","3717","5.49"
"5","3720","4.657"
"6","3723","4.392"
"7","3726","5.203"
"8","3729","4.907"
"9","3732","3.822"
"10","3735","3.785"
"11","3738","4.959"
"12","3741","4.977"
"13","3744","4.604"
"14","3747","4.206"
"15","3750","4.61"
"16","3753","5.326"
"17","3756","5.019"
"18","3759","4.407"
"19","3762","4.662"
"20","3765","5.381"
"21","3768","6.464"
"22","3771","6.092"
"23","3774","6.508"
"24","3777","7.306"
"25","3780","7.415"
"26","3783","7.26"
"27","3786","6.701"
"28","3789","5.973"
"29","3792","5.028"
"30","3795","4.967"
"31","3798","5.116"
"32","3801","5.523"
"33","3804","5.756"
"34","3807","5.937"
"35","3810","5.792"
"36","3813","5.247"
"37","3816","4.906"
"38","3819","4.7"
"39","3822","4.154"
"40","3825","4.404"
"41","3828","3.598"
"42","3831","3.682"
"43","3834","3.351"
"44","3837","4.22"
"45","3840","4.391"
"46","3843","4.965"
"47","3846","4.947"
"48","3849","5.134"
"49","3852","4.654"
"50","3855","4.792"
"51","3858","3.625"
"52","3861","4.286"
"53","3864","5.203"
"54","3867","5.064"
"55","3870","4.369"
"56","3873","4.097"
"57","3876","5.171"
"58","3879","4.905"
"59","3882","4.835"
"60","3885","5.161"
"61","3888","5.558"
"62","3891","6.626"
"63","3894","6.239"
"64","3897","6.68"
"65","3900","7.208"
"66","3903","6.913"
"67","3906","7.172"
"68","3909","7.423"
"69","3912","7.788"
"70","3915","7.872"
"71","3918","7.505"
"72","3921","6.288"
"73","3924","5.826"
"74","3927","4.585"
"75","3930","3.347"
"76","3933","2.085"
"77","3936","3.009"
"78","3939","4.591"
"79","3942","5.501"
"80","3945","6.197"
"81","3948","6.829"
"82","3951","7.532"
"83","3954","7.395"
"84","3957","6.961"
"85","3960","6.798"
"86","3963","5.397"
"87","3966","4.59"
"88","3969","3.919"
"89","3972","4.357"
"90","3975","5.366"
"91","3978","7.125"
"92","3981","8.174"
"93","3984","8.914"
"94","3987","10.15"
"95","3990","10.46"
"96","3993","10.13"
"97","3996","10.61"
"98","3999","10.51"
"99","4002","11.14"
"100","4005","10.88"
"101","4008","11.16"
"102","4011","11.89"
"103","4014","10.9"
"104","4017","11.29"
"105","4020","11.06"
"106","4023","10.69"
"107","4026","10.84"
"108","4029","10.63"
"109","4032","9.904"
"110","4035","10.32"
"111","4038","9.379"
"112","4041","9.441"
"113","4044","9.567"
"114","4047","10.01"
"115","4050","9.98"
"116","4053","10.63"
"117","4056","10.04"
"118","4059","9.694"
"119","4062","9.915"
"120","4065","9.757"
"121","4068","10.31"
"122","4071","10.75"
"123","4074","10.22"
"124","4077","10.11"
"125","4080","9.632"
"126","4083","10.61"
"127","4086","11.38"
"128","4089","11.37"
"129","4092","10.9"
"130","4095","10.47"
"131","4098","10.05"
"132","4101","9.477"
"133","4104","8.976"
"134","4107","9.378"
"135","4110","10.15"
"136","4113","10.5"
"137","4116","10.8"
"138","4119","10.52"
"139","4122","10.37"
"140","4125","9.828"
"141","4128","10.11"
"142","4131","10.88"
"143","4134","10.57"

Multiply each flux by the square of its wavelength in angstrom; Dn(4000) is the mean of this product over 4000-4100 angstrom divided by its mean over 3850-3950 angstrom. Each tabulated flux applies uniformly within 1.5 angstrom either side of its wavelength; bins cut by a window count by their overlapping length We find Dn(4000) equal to 2.0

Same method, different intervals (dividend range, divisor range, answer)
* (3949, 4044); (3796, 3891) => 2.03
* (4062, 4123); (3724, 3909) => 2.26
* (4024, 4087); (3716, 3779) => 2.33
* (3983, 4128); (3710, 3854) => 2.32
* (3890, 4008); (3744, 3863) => 1.47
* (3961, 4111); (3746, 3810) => 1.93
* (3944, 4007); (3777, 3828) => 1.55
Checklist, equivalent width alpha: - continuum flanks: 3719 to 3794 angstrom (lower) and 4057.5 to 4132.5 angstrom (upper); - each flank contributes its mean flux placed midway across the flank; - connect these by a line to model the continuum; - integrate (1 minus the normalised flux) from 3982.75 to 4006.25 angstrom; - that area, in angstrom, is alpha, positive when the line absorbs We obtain -4.2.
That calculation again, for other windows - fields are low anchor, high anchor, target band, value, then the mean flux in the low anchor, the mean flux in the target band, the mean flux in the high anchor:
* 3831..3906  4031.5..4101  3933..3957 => 4.8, 5.11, 5.7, 10.2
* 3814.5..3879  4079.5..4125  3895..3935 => -1.4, 4.47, 6.17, 10.3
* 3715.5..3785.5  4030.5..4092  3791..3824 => 5.3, 5.3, 5.18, 10.2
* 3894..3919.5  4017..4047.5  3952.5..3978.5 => 8.8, 7.26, 5.72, 10.2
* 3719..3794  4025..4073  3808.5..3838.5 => 9.4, 5.35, 4.41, 10.1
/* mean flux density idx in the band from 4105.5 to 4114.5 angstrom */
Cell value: 10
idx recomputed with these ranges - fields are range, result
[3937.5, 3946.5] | 5.43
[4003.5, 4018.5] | 11.2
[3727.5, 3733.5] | 4.36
